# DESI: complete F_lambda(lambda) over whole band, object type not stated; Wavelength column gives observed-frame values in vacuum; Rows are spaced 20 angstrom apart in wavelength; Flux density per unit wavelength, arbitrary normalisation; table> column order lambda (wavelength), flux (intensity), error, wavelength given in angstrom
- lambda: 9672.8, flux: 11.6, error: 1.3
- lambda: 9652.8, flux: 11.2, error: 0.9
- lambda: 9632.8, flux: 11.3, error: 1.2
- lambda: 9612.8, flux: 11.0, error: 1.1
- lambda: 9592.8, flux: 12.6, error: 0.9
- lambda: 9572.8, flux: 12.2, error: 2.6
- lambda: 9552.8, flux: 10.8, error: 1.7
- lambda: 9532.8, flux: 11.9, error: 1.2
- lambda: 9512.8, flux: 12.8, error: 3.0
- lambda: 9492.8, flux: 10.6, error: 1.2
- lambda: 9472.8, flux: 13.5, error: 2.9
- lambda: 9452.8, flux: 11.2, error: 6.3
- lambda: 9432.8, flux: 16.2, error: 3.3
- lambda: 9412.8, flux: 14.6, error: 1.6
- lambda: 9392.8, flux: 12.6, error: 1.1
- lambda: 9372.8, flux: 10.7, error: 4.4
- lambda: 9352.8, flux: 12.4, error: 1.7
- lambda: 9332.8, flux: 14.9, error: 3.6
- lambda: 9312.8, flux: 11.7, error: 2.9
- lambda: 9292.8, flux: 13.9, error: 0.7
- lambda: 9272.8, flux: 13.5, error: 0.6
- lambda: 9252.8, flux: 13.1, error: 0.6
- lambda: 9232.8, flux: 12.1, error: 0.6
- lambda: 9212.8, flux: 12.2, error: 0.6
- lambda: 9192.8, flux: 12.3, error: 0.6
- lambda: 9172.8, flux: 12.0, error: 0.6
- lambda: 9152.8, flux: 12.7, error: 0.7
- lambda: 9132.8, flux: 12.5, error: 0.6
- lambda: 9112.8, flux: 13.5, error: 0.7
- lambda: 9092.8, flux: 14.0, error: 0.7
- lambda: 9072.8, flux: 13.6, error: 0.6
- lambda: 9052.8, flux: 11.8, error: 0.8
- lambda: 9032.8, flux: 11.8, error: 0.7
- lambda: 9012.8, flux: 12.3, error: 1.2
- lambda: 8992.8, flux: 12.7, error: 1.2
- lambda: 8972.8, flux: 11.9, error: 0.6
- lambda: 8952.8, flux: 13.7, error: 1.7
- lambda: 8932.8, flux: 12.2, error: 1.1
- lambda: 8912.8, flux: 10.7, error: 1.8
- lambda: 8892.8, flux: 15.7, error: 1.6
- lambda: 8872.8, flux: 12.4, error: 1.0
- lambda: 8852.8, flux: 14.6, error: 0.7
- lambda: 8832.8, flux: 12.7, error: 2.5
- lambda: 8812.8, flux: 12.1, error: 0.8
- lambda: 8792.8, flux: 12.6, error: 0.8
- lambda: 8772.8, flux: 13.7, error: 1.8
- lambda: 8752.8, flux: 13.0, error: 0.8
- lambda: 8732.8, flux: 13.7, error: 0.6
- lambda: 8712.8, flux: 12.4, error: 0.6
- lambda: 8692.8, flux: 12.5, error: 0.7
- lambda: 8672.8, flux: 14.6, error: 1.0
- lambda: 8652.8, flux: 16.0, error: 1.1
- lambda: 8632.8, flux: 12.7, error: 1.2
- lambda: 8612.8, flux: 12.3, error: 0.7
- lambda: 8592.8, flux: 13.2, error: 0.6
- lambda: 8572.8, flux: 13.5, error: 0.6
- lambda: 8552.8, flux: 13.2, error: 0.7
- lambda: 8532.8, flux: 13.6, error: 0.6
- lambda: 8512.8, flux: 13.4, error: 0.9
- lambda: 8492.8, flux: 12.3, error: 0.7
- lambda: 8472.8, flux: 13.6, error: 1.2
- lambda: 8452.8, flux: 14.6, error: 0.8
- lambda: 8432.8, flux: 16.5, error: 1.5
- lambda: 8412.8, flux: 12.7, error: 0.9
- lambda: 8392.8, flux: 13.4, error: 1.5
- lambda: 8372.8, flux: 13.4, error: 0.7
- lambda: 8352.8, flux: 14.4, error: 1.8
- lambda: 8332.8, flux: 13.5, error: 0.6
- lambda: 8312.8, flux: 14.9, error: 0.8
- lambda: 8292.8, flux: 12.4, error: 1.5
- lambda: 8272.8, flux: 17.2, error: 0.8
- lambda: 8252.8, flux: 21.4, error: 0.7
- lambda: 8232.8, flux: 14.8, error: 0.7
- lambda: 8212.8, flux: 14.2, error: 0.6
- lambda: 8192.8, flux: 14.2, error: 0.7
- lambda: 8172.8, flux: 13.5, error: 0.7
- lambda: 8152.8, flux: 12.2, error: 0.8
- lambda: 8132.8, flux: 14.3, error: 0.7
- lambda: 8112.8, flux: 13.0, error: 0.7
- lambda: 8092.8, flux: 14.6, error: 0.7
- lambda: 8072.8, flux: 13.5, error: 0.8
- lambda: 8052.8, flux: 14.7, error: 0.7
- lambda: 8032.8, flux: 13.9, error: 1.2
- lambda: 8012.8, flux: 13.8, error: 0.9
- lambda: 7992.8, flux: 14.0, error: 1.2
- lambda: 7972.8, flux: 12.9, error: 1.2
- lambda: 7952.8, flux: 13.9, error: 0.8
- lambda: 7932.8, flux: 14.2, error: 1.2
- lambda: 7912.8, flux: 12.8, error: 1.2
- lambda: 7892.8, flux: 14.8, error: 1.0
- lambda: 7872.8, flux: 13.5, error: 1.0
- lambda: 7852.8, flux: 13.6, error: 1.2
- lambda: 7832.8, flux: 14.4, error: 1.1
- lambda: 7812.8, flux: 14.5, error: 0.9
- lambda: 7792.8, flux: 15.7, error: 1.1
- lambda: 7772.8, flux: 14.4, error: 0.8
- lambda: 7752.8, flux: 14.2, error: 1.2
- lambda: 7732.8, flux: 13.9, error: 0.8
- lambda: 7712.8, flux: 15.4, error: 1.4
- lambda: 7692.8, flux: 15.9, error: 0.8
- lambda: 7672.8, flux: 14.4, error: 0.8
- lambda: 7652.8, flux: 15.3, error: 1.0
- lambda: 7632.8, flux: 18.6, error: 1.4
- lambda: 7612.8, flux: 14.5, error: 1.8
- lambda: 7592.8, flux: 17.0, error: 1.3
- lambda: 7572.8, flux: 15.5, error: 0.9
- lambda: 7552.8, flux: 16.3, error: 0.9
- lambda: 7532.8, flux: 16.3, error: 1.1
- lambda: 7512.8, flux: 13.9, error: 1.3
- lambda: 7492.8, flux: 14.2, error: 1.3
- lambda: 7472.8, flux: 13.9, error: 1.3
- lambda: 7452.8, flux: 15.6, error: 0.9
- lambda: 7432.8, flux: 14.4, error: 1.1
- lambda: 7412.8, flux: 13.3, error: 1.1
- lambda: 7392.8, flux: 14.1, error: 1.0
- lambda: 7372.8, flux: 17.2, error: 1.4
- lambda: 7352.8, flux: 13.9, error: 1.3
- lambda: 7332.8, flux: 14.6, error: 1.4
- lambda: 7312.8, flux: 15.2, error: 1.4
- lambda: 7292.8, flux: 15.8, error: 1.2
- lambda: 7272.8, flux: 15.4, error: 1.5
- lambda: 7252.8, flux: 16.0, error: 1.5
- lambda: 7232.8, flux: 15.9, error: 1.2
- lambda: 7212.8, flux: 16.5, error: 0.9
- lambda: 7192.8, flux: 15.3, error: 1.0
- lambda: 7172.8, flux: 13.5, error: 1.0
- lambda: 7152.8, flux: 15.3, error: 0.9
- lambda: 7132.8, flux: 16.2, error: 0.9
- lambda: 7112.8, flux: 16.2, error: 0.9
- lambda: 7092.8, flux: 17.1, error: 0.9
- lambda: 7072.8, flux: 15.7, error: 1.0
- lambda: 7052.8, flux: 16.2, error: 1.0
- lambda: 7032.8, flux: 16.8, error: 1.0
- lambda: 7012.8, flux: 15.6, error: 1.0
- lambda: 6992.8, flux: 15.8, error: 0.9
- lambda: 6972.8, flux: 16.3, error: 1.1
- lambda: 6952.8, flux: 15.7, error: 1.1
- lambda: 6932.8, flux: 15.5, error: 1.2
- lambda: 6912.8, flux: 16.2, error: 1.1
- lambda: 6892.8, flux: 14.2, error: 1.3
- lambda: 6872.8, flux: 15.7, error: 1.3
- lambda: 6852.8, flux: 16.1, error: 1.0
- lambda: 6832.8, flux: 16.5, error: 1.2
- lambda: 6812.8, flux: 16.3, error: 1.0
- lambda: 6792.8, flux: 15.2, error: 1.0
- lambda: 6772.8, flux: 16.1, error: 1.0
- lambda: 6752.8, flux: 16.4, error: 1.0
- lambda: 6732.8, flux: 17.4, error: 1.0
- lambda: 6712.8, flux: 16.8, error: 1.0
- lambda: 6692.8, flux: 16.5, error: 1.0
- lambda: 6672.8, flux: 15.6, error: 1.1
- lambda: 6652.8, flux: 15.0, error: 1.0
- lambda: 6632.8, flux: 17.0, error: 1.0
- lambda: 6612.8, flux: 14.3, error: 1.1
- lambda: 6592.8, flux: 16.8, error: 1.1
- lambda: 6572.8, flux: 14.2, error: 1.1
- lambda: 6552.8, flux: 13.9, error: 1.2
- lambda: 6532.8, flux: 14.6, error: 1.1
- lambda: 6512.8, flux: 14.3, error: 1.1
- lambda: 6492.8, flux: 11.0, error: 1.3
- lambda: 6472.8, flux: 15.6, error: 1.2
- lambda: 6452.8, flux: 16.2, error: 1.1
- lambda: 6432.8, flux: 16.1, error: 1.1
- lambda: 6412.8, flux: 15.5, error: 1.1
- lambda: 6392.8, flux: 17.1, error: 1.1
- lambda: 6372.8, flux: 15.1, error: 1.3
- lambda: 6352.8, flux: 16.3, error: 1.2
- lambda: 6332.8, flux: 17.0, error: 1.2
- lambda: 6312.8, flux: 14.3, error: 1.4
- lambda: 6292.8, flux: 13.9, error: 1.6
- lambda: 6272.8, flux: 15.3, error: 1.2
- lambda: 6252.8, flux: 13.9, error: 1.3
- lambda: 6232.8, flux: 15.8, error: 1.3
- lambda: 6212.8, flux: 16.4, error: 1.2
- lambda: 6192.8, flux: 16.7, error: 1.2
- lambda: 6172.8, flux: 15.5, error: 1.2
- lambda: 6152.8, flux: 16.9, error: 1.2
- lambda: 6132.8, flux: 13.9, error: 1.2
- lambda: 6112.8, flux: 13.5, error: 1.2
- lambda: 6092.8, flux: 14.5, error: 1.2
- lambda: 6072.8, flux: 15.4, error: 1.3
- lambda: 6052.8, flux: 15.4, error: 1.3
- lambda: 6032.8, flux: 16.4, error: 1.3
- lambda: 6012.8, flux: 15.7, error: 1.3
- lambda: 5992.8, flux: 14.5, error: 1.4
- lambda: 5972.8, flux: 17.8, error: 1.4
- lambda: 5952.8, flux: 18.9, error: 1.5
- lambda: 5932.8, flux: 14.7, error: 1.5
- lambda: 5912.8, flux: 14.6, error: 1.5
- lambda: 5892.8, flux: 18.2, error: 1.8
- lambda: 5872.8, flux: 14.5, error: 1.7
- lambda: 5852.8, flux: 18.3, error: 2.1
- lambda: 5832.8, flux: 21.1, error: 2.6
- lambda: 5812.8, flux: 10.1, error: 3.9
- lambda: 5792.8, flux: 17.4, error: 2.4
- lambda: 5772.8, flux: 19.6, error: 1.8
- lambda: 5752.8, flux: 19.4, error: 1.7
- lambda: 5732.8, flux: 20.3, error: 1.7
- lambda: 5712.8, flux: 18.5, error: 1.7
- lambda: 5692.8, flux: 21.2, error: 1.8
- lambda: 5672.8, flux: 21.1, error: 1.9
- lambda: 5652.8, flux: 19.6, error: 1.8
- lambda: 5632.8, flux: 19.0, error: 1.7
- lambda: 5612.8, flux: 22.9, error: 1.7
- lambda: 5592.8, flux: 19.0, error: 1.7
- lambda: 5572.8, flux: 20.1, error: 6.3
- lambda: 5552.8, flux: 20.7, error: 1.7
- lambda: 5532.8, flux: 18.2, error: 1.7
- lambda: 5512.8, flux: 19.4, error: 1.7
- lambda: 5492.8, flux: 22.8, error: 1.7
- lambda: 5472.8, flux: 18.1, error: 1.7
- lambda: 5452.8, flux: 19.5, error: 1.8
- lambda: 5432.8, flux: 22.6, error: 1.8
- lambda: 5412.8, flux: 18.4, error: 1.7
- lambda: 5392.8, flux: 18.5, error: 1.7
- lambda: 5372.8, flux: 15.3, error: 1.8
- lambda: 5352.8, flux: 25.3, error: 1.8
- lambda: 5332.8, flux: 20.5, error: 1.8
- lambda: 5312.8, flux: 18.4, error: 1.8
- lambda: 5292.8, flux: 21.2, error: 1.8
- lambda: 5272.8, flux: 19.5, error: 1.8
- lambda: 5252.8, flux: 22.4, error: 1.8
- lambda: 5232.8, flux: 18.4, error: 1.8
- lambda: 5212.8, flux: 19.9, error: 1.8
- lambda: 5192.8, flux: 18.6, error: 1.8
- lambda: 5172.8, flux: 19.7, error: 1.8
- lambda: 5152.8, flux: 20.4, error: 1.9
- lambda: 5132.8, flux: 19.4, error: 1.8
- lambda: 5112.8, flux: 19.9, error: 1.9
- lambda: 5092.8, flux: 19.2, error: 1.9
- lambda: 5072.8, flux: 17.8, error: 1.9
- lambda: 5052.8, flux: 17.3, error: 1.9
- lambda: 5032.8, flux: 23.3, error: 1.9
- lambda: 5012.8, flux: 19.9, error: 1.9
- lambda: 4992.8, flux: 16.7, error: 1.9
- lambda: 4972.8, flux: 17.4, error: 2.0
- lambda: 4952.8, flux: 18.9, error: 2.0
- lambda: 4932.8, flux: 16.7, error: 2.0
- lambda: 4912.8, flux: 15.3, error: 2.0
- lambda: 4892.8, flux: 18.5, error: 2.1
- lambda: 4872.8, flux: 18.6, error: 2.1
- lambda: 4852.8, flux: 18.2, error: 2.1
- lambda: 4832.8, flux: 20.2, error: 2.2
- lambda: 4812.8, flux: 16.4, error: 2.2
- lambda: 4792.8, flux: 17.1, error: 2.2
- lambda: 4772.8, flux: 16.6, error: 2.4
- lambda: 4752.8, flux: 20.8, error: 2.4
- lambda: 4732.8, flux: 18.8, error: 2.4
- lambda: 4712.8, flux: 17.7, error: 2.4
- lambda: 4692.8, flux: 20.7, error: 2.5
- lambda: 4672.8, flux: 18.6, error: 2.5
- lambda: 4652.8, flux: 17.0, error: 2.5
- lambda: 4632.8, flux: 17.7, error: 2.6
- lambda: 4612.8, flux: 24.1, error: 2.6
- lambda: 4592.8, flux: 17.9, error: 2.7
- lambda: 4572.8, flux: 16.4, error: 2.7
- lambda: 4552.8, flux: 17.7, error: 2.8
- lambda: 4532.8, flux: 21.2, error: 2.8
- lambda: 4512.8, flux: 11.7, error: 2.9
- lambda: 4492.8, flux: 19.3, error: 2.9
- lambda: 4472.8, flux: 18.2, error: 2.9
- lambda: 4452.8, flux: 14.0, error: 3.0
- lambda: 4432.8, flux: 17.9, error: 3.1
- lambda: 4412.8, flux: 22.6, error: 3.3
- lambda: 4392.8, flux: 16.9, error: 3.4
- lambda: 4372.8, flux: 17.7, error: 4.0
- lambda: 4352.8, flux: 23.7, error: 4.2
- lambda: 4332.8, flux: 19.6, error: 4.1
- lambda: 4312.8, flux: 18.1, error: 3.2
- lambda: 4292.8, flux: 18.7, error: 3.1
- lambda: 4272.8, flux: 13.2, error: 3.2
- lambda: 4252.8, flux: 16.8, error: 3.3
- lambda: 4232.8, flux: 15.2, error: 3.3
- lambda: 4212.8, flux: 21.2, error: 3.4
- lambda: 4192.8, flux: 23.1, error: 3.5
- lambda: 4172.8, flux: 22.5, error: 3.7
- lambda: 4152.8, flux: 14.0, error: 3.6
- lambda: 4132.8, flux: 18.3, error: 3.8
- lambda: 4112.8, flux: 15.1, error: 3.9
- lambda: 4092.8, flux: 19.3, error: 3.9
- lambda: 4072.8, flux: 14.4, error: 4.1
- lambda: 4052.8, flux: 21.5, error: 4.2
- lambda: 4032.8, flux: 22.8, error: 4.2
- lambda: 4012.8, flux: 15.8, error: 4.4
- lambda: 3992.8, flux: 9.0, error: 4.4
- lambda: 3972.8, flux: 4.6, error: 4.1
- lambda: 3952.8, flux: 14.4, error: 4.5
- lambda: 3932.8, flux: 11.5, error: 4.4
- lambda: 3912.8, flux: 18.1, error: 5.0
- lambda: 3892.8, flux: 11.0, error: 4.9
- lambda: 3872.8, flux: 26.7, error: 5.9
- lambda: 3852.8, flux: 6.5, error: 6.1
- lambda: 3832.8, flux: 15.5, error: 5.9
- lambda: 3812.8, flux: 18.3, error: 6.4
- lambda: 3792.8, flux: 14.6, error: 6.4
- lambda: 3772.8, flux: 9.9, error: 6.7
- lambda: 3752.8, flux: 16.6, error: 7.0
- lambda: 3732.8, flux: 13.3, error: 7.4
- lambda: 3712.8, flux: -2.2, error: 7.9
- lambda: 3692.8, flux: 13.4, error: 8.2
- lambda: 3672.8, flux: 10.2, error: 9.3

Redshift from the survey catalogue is 0.256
